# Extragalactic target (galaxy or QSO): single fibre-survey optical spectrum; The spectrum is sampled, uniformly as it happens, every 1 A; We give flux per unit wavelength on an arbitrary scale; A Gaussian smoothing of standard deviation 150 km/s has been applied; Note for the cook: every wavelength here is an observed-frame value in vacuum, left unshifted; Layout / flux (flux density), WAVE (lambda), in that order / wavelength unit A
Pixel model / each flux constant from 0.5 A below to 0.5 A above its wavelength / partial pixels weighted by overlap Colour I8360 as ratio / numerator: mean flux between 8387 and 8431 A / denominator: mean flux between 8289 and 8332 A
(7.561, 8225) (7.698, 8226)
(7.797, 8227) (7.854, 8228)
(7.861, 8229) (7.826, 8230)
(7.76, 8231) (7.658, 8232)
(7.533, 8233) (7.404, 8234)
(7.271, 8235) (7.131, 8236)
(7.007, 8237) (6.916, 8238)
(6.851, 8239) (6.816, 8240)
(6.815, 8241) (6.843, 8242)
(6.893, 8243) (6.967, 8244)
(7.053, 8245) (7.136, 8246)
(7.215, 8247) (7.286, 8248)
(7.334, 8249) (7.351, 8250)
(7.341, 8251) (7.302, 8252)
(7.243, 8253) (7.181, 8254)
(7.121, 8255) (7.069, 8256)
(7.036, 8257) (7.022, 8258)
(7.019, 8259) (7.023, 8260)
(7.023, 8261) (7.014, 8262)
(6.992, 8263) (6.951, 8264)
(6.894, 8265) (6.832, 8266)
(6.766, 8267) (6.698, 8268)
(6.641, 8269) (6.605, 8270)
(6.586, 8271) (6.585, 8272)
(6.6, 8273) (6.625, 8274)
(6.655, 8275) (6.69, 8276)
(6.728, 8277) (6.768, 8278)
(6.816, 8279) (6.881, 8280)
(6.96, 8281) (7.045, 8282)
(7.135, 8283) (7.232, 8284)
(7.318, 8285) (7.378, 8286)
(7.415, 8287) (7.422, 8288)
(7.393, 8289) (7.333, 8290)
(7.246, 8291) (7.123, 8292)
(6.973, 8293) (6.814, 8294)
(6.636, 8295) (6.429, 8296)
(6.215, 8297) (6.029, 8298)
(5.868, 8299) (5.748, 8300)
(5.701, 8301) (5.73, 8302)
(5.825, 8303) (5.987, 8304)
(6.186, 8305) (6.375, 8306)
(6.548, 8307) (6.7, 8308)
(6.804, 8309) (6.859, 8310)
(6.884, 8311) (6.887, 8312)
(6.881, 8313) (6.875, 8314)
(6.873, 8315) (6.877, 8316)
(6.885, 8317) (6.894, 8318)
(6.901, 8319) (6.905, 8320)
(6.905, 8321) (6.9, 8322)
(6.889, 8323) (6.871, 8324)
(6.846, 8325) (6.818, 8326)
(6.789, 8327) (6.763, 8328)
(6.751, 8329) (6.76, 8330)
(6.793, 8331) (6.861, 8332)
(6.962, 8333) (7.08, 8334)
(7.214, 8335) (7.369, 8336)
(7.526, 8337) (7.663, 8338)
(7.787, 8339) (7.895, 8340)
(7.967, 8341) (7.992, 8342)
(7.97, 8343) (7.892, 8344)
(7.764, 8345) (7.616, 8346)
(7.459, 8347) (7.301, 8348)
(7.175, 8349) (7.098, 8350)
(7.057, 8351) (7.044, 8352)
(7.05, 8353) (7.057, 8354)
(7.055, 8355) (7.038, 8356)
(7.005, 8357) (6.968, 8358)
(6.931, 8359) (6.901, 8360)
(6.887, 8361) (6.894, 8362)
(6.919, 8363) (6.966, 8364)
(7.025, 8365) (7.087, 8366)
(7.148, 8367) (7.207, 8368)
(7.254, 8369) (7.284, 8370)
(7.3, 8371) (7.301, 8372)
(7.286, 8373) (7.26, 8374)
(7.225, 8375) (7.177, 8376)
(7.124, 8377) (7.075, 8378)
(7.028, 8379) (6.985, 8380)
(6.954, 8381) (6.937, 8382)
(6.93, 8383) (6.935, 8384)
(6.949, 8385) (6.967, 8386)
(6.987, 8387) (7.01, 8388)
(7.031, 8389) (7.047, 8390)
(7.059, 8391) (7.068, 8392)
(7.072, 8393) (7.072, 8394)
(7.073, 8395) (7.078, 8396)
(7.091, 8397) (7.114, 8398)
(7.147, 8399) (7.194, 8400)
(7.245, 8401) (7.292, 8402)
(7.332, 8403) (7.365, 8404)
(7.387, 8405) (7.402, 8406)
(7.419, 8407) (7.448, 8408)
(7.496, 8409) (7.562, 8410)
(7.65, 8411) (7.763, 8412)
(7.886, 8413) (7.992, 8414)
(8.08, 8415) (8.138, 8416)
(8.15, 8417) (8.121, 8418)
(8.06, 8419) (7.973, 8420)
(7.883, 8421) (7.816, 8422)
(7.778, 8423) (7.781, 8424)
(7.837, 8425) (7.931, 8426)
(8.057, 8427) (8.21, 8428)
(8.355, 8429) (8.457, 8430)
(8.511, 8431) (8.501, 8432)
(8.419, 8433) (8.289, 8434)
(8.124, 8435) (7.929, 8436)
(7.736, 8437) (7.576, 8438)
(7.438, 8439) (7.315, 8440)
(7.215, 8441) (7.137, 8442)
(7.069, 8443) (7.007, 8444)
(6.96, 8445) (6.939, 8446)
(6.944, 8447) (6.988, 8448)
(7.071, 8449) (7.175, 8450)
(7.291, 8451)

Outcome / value 1.14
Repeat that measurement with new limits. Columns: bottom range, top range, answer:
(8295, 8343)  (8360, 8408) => 1.05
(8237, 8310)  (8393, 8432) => 1.13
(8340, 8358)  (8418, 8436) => 1.10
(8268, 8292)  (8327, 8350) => 1.06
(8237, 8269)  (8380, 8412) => 1.02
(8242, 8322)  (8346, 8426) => 1.07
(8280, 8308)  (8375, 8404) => 1.06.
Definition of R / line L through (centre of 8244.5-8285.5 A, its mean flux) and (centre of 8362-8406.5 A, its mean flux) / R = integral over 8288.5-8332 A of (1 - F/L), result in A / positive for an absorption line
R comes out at 2.2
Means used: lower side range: 6.97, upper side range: 7.12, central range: 6.66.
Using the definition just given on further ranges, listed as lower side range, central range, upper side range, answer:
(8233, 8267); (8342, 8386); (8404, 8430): 2.6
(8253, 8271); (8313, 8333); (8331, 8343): 1.4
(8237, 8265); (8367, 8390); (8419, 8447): 1.4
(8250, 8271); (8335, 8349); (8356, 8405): -1.2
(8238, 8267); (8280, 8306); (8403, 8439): 2.0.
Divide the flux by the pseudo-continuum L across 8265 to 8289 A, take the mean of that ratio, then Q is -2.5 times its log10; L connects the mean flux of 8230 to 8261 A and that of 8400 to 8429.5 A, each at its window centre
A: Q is 0.06 mag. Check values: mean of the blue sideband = 7.16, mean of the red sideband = 7.76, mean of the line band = 6.9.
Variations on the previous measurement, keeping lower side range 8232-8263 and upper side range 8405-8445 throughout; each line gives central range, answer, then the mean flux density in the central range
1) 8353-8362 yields 0.09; 6.98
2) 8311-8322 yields 0.08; 6.89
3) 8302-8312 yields 0.14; 6.45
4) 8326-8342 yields 0.03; 7.22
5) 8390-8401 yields 0.09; 7.1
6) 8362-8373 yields 0.07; 7.14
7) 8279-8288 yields 0.01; 7.16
